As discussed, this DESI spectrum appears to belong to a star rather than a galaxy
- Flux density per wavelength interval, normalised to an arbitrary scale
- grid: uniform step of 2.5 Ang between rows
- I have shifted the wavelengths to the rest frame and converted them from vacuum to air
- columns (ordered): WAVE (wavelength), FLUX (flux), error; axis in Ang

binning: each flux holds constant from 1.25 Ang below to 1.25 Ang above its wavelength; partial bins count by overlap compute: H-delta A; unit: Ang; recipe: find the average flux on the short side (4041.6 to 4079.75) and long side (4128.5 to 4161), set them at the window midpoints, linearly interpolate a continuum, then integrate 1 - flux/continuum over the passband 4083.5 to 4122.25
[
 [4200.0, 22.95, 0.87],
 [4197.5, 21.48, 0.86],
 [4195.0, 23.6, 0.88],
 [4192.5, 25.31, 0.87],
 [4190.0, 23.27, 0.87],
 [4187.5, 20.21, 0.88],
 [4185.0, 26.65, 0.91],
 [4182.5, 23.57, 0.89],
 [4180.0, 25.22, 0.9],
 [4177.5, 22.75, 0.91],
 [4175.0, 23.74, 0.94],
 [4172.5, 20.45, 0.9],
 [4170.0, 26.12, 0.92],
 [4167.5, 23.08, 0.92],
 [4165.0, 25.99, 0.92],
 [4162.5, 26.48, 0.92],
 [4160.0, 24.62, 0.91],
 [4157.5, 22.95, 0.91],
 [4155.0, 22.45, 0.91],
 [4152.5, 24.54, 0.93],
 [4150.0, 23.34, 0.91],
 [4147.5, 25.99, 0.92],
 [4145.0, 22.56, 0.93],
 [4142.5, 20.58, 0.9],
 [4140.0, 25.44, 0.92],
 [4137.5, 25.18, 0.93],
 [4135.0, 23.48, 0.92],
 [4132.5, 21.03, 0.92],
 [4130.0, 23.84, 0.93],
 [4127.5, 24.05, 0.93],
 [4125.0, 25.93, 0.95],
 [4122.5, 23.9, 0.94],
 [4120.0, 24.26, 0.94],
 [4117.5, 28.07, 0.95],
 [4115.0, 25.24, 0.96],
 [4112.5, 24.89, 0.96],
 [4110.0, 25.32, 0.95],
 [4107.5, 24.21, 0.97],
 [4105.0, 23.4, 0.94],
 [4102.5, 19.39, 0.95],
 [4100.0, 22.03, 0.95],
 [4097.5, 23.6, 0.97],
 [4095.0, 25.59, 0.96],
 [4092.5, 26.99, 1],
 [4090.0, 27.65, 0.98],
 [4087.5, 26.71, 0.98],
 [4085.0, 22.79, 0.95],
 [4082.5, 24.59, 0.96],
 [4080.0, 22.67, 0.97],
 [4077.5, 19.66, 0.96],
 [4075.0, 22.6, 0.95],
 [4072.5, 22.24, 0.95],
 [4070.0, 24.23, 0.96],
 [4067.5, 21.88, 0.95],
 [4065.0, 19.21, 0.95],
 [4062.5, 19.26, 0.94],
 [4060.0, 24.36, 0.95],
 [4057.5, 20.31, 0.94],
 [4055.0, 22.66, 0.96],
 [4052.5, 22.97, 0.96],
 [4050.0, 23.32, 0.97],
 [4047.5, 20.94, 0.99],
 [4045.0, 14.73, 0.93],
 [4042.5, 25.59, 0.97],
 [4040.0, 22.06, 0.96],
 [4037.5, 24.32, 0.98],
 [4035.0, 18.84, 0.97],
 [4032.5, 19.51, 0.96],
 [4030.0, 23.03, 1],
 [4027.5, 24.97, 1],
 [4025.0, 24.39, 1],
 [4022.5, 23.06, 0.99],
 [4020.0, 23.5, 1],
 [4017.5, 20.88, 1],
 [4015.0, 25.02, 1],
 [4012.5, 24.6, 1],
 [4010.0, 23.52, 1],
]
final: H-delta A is -3.6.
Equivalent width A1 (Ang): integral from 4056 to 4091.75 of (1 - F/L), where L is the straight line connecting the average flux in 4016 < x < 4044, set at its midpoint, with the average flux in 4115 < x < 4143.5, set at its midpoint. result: 0.9 Ang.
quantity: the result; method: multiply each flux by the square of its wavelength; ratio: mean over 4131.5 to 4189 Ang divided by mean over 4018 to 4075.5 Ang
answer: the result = 1.1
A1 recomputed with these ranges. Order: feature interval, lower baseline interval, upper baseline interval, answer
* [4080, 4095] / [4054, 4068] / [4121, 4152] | -2.3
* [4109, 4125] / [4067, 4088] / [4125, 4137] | -1.3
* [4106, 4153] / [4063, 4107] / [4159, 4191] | -1.4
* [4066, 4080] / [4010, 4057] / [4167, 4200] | 0.4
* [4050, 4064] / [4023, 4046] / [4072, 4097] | 0.6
